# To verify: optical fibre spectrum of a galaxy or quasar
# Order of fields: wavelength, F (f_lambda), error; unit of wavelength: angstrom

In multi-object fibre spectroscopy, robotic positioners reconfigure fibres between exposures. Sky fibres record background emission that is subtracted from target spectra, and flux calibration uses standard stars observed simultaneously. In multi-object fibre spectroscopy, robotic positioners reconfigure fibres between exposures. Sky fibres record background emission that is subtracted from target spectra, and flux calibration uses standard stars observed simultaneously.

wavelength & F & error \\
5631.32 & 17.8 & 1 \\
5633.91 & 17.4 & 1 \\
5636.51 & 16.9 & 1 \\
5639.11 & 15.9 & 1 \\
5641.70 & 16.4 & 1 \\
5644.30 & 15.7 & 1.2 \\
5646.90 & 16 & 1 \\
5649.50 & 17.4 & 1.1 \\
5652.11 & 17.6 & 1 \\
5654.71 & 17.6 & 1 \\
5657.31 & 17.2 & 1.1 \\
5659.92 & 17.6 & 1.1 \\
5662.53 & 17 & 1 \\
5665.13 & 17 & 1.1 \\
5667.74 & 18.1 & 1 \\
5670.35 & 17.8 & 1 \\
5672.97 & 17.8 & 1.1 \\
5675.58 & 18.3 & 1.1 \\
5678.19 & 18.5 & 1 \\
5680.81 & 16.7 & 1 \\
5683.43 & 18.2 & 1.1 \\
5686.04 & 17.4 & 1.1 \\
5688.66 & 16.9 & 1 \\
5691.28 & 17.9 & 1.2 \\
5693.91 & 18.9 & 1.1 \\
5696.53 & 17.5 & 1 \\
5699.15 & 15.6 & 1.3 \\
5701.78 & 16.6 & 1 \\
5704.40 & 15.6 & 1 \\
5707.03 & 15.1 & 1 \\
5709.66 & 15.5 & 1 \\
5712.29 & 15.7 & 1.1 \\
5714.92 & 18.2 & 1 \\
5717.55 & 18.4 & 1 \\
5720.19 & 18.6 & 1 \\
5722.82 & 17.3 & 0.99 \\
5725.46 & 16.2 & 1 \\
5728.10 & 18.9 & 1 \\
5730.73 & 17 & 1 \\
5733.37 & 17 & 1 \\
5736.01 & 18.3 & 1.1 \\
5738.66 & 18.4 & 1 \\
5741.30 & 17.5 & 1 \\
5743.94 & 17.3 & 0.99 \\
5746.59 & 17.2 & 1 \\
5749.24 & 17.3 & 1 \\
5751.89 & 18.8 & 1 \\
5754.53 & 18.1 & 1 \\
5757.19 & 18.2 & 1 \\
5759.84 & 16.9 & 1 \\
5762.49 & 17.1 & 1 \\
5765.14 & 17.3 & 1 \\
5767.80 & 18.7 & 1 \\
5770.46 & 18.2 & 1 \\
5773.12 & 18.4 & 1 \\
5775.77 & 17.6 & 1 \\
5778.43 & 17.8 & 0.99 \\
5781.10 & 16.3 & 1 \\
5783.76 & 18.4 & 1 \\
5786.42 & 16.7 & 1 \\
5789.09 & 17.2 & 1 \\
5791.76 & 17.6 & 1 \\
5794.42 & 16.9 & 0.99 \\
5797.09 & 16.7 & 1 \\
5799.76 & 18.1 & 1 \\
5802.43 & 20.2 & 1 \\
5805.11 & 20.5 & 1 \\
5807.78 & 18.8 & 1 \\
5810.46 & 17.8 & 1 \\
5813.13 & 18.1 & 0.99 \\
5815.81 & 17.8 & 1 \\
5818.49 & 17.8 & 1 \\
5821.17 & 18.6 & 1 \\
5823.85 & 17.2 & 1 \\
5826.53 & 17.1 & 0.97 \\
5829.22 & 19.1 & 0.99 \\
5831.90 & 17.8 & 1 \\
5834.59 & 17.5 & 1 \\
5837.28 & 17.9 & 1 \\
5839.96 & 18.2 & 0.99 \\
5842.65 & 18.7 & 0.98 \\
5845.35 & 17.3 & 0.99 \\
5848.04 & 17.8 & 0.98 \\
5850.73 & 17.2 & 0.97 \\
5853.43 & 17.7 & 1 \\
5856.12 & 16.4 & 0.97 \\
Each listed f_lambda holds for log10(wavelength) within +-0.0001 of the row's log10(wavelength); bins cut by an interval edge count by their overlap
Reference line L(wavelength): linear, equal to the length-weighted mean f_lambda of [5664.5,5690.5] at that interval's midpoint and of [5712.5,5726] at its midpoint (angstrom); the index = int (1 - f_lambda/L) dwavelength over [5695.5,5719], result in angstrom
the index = 1.6 angstrom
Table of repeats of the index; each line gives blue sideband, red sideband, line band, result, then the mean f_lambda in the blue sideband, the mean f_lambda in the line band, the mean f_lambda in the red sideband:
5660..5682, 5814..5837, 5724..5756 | 0.1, 17.7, 17.7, 17.9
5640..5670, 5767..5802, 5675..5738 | 0.1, 17.1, 17.3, 17.6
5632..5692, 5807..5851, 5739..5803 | 0.1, 17.3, 17.7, 17.9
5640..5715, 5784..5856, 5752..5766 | -0.1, 17.1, 17.7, 17.9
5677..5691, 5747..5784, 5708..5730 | 0.4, 17.6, 17.3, 17.8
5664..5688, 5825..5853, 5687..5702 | 0.4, 17.7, 17.3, 17.8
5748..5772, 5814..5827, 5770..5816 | -0.4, 17.8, 18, 17.8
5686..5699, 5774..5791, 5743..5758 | -0.3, 17.6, 17.8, 17.4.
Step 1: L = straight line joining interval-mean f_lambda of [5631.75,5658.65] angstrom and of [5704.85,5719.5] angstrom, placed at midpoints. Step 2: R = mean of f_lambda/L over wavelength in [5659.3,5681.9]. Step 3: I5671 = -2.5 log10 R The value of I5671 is -0.06 mag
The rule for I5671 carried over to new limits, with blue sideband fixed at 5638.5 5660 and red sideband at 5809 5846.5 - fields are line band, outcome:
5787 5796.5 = 0.03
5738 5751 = -0.01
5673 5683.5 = -0.06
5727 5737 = -0.03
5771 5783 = 0.00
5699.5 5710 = 0.10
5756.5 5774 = -0.02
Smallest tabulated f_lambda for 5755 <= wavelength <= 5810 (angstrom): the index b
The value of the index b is 16.3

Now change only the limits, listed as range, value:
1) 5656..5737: 15.1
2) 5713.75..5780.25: 16.2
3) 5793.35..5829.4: 16.7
